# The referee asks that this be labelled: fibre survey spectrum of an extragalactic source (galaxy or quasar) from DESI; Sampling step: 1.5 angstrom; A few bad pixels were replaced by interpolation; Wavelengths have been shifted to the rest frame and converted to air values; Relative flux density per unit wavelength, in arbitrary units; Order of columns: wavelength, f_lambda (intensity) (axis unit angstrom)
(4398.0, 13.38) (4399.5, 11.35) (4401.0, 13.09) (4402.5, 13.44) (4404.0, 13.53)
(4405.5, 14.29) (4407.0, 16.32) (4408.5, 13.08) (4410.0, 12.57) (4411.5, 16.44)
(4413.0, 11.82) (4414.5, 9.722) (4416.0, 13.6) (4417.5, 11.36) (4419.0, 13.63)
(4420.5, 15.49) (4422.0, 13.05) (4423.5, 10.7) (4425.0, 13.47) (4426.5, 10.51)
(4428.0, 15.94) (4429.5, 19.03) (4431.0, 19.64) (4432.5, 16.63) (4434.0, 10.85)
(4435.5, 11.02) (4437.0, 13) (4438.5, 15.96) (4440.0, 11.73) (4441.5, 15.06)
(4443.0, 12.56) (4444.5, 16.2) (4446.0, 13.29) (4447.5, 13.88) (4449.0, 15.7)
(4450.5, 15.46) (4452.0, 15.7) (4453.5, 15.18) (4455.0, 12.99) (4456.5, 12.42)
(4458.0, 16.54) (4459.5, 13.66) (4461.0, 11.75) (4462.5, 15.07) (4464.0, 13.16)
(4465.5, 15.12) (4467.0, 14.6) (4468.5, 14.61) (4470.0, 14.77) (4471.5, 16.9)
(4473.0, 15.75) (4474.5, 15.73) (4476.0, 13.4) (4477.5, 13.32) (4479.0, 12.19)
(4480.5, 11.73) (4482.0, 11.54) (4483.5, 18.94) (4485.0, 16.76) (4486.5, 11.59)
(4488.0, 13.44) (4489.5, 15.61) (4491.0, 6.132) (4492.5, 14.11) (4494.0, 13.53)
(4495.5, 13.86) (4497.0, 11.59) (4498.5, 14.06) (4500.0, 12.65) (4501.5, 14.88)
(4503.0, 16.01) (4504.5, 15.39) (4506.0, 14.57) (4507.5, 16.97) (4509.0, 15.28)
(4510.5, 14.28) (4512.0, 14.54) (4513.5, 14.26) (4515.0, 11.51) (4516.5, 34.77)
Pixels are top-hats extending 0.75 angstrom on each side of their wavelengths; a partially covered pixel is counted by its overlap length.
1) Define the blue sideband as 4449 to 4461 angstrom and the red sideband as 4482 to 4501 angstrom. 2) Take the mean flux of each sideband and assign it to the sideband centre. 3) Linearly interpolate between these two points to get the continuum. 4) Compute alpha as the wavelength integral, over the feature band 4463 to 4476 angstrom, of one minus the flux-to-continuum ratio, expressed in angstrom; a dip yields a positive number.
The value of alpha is -0.9 angstrom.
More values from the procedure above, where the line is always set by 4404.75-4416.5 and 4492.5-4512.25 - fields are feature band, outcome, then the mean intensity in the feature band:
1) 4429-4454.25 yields -1.7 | 14.7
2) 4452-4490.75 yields -0.3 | 14.2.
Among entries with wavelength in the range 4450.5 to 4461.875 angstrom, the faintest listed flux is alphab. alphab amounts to 11.75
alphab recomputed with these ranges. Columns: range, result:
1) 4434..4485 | 10.85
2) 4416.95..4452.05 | 10.51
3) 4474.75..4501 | 6.132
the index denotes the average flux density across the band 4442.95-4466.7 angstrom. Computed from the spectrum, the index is 14.3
